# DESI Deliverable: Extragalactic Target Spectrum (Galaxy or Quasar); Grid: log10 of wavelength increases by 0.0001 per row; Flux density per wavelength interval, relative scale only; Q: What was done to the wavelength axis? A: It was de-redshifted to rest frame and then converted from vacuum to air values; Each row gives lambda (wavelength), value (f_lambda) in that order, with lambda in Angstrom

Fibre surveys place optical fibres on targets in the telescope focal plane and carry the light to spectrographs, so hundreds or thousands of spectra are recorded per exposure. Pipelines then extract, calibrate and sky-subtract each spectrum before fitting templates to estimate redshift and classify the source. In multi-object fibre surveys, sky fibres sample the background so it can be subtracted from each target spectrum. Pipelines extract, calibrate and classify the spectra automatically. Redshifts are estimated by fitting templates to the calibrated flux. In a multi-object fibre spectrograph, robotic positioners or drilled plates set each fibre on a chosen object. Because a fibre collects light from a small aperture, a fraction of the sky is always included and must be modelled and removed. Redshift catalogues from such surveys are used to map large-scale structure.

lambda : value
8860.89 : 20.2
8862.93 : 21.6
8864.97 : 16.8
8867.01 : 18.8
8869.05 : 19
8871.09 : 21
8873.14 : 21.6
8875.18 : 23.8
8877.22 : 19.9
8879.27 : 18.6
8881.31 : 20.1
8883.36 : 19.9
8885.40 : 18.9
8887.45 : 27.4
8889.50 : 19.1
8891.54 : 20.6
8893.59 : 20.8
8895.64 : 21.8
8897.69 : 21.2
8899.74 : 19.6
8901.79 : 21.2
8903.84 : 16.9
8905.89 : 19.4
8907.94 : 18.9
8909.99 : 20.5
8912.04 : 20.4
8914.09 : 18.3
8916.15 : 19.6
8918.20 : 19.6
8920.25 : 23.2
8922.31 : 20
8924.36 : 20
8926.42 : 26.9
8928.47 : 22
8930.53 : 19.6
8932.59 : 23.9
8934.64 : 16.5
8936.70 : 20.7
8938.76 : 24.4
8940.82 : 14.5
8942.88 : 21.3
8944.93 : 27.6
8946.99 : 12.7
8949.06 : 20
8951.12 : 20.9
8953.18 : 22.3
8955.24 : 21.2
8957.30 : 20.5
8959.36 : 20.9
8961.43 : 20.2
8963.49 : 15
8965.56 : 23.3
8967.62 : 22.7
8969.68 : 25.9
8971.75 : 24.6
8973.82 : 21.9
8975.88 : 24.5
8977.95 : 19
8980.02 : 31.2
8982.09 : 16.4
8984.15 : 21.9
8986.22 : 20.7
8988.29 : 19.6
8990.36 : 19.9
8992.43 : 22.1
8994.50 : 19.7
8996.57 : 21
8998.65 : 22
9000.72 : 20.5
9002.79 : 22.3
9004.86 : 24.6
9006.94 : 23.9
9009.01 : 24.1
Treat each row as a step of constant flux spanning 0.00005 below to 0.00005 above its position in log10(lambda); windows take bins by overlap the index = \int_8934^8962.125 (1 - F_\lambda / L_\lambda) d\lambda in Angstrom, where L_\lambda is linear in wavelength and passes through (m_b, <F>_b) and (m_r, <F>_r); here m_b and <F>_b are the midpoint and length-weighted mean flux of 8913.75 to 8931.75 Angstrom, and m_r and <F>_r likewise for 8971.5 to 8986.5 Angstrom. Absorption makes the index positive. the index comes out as 1.87 Angstrom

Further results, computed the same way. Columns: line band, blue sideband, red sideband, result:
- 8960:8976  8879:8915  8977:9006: -0.7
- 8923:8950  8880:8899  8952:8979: 0.8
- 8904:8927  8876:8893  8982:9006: 0.4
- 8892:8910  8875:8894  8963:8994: 0.8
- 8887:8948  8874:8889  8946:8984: 1.9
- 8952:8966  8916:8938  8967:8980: 1.6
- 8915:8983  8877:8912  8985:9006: -1.6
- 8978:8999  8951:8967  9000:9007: 0.7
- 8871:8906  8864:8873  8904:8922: -2.2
